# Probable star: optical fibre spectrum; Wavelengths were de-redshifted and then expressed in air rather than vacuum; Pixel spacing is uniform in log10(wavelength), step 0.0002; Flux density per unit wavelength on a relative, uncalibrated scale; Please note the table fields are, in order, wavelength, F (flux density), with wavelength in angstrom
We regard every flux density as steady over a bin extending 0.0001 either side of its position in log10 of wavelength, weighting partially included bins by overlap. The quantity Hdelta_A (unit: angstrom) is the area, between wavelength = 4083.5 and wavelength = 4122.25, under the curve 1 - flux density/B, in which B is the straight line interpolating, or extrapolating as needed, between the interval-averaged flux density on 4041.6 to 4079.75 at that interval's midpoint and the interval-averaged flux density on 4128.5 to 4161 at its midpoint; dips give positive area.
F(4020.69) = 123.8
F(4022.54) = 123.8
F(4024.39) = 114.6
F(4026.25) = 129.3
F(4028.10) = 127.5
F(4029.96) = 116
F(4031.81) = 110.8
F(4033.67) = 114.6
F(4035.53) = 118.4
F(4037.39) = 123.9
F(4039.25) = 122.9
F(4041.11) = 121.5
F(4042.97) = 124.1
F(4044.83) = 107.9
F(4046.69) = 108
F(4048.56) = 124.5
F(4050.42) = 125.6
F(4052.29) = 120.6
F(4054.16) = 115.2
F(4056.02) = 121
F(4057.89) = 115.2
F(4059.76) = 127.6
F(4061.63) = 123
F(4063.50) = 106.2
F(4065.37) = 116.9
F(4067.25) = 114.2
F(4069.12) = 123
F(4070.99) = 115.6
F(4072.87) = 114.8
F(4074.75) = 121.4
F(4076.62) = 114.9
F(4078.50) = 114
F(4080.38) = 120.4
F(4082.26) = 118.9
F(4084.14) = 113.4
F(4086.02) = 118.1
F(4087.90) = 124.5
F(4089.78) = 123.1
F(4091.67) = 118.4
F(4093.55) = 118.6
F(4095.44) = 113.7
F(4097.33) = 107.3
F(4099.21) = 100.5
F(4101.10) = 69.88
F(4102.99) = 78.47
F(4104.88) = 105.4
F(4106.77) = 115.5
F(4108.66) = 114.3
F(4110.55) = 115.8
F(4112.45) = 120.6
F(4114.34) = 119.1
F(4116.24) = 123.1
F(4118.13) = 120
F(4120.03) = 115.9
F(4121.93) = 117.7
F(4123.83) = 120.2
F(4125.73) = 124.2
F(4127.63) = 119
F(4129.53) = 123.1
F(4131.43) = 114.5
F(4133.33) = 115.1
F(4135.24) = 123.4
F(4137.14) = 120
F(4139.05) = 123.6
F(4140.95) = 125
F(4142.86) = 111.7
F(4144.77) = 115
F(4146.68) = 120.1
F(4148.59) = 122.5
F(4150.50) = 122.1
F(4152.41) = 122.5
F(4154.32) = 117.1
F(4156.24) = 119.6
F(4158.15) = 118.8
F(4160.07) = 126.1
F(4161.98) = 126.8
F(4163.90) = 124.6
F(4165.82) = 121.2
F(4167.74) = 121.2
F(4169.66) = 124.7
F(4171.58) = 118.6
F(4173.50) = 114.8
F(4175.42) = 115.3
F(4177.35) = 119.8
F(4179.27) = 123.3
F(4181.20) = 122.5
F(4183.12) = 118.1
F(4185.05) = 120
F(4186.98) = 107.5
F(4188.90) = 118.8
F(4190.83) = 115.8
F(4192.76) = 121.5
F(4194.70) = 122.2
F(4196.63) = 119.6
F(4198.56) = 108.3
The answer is 2.3 angstrom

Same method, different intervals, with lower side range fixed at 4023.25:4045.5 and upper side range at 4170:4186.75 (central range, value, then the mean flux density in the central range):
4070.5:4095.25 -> 0.2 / 118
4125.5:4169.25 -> -0.7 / 121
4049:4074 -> 0.2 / 118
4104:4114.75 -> 0.4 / 115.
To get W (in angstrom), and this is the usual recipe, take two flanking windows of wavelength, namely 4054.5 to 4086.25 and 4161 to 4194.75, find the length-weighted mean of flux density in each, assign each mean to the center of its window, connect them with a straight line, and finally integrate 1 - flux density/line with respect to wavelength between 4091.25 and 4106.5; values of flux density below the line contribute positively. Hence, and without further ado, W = 2.1 angstrom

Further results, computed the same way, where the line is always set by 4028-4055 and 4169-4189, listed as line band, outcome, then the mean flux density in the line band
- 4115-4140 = -0.3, 120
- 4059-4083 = 0.2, 118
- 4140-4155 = -0.1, 120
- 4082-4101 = 0.8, 114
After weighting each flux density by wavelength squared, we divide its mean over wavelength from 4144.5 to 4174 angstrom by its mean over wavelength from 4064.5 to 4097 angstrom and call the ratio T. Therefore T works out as 1.07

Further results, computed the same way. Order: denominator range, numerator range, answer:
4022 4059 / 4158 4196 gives 1.08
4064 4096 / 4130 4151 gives 1.04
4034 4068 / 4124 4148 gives 1.05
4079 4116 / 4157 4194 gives 1.12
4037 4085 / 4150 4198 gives 1.07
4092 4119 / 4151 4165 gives 1.15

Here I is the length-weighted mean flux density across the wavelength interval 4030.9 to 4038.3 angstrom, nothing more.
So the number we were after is 117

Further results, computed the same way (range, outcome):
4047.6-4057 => 121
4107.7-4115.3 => 117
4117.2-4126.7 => 120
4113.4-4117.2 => 121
